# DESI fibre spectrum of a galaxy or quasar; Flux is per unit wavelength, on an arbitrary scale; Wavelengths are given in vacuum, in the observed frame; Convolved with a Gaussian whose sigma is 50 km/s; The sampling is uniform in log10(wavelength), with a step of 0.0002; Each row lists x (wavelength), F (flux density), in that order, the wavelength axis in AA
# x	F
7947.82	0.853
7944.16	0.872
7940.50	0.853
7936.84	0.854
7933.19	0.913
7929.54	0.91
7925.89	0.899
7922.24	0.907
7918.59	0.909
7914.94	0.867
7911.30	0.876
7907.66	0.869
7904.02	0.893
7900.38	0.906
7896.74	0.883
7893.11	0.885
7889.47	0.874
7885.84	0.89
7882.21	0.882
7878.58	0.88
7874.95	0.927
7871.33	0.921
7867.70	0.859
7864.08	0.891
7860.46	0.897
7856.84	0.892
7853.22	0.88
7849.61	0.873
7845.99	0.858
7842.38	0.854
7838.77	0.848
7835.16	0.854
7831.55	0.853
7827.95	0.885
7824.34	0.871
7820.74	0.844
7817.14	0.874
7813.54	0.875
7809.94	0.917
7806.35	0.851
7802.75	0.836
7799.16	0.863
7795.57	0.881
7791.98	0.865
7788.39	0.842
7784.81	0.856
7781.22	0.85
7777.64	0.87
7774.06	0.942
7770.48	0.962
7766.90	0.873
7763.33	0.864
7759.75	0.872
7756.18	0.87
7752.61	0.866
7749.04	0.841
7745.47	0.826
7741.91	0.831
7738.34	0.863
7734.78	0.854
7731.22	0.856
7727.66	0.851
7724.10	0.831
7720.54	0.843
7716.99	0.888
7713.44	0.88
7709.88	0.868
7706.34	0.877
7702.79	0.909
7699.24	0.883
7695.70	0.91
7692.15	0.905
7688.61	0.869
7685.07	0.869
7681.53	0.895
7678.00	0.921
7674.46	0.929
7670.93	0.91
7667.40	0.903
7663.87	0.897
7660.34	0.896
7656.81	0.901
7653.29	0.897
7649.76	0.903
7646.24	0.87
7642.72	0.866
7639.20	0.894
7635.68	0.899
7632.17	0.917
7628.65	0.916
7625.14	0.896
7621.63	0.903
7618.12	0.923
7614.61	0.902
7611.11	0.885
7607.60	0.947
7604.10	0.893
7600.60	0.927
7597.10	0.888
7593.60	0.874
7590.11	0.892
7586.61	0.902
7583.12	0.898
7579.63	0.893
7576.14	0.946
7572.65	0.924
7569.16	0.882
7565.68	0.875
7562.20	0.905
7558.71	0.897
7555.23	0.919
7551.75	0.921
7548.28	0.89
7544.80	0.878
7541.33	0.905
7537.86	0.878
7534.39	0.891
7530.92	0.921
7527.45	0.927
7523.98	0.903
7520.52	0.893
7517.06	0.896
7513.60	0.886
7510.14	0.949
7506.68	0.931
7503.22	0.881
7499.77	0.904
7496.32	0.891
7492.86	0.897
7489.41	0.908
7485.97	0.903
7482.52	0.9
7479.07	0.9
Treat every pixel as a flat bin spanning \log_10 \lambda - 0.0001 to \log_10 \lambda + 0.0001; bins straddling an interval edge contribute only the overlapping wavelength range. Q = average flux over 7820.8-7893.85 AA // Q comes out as 0.878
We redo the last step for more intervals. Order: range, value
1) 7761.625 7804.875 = 0.875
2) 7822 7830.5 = 0.874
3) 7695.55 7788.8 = 0.869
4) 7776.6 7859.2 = 0.865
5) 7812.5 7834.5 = 0.866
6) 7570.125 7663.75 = 0.902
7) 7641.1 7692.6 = 0.895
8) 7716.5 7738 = 0.852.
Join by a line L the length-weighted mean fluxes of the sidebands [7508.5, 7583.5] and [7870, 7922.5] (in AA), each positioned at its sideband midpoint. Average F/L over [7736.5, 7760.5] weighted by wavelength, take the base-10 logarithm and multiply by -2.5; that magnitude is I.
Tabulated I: 0.055 mag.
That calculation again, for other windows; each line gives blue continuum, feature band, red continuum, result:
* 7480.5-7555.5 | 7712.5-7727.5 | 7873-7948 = 0.04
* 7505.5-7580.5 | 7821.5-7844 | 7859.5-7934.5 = 0.04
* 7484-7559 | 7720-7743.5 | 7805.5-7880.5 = 0.05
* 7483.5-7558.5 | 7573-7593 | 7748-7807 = -0.01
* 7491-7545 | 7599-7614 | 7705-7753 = -0.04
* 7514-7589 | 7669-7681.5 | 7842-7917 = -0.03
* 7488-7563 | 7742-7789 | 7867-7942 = 0.03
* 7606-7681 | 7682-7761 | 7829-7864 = 0.03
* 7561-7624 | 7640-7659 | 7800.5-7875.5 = 0.01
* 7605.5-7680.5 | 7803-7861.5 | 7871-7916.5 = 0.03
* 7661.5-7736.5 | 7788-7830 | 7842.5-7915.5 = 0.02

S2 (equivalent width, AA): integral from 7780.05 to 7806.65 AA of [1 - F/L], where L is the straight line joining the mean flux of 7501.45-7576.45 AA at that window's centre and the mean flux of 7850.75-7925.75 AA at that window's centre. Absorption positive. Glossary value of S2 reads 1.11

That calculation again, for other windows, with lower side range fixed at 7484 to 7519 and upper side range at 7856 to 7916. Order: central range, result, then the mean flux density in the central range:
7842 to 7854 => 0.31 AA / 0.867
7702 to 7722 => 0.42 AA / 0.877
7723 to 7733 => 0.53 AA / 0.847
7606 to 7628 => -0.24 AA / 0.909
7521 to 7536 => -0.10 AA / 0.909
